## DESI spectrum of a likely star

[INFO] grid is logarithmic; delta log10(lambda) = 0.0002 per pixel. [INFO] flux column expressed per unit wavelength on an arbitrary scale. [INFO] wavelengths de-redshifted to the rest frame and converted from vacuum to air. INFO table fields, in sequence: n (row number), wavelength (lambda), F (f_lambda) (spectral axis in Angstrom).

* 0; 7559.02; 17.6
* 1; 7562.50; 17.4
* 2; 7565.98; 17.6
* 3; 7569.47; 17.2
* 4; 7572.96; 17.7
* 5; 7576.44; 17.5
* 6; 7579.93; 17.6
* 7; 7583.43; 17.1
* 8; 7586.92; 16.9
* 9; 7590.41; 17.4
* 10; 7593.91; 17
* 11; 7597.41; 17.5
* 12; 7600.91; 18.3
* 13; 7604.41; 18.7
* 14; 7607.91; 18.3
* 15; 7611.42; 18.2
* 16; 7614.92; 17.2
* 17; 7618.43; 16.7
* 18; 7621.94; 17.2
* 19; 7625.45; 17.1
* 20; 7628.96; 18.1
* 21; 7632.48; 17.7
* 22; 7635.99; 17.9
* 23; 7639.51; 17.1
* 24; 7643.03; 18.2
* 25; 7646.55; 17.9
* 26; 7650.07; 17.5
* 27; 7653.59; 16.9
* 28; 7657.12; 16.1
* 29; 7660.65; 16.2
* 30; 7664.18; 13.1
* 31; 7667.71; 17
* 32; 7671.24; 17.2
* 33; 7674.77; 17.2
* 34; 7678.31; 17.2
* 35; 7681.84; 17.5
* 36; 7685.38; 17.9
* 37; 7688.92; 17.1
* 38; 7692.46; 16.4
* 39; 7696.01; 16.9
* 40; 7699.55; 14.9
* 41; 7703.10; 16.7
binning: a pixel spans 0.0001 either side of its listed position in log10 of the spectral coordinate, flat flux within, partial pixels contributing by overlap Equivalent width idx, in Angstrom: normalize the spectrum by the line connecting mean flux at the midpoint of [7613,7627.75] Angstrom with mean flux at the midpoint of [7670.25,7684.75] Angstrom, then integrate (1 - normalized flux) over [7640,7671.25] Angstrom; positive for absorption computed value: 1.05 Angstrom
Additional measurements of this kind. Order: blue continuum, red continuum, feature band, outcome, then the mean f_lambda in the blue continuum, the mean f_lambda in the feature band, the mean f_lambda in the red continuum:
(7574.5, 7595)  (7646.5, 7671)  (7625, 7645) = -1.3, 17.3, 17.7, 16.3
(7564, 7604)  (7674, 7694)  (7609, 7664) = 0.4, 17.5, 17.2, 17.2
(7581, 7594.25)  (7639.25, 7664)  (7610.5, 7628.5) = -0.3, 17.1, 17.3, 16.9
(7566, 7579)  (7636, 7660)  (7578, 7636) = -0.6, 17.5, 17.6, 17.3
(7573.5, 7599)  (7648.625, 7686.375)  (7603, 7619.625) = -0.7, 17.3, 17.8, 16.7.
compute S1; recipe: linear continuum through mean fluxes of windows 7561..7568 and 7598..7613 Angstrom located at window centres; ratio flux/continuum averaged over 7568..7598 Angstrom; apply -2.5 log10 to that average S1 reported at 0.033 mag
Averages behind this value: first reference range 17.5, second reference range 18.3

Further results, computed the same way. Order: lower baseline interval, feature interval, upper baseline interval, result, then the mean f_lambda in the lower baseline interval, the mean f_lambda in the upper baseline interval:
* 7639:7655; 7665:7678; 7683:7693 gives 0.03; 17.6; 17.2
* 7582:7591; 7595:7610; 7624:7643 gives -0.05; 17.1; 17.6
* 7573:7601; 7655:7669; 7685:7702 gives 0.08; 17.4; 16.5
